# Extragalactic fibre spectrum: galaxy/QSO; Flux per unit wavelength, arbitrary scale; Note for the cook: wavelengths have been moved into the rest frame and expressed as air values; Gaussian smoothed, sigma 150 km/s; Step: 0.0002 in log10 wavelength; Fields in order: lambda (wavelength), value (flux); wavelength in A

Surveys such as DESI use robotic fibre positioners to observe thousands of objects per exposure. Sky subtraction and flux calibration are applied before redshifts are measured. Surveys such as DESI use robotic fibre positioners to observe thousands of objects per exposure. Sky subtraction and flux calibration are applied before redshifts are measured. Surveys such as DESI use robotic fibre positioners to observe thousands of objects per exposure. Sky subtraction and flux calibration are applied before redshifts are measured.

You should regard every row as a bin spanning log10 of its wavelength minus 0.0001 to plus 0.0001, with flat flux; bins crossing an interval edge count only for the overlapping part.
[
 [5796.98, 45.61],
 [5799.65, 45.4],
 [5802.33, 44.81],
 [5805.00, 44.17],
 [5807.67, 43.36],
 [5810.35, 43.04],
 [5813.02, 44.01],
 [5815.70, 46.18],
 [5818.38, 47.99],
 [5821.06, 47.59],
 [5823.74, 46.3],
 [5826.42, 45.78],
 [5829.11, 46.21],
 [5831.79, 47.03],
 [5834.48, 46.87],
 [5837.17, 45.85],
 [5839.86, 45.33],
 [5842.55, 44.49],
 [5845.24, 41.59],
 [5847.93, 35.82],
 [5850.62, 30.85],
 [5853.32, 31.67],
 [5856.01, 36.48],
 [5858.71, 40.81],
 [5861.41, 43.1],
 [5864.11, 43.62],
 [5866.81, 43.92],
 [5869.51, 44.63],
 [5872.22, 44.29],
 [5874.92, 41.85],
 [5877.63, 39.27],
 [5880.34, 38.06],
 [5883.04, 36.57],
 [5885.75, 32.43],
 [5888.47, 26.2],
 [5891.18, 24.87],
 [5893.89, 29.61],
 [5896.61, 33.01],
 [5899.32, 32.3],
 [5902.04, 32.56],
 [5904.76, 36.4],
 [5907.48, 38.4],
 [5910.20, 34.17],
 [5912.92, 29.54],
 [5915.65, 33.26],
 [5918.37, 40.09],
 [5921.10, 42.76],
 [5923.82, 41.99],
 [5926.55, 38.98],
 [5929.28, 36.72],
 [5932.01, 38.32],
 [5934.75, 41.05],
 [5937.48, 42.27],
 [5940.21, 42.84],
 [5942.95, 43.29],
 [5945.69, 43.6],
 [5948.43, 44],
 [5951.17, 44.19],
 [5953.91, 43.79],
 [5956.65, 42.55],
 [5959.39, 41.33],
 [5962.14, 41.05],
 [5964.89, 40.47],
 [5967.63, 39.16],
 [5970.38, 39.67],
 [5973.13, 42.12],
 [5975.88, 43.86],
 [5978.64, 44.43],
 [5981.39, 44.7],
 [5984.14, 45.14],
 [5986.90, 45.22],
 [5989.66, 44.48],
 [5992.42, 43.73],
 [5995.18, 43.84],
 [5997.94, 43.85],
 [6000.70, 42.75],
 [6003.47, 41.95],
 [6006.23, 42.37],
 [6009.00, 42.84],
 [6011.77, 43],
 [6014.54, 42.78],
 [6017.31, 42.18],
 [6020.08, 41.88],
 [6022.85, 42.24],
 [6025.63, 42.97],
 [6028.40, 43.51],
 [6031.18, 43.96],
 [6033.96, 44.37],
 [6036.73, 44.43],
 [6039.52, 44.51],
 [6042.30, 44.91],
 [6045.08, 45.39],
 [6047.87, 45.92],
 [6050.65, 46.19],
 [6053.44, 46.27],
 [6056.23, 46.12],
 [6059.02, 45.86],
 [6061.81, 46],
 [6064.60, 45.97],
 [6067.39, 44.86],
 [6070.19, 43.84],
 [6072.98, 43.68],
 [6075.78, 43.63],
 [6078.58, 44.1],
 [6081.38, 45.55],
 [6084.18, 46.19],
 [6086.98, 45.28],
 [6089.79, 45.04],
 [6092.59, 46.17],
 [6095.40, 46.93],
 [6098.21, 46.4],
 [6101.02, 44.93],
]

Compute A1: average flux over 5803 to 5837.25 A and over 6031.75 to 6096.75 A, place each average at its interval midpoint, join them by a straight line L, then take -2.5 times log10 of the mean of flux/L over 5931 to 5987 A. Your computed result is 0.073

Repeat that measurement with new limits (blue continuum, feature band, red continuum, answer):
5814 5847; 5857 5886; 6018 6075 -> 0.11 mag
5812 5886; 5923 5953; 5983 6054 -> 0.04 mag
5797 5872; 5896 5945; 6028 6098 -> 0.16 mag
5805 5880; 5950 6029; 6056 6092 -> 0.04 mag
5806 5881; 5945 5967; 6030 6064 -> 0.04 mag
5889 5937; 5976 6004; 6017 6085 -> -0.09 mag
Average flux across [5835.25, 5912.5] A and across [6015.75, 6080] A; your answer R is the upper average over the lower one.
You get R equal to 1.2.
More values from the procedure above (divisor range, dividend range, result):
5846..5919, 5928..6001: 1.18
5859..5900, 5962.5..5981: 1.13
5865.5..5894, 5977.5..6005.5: 1.19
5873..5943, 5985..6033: 1.19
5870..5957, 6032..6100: 1.20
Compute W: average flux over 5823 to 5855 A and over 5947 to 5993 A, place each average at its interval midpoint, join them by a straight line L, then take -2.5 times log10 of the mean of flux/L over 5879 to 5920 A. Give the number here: 0.27 mag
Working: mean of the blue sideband 42.2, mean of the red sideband 42.9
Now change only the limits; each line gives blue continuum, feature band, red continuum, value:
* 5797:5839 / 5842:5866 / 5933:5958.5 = 0.16 mag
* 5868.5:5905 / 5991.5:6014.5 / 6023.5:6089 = -0.03 mag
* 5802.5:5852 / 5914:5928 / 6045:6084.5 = 0.14 mag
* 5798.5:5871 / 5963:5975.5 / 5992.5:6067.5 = 0.08 mag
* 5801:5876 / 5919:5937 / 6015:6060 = 0.09 mag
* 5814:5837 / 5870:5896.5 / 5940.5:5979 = 0.27 mag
